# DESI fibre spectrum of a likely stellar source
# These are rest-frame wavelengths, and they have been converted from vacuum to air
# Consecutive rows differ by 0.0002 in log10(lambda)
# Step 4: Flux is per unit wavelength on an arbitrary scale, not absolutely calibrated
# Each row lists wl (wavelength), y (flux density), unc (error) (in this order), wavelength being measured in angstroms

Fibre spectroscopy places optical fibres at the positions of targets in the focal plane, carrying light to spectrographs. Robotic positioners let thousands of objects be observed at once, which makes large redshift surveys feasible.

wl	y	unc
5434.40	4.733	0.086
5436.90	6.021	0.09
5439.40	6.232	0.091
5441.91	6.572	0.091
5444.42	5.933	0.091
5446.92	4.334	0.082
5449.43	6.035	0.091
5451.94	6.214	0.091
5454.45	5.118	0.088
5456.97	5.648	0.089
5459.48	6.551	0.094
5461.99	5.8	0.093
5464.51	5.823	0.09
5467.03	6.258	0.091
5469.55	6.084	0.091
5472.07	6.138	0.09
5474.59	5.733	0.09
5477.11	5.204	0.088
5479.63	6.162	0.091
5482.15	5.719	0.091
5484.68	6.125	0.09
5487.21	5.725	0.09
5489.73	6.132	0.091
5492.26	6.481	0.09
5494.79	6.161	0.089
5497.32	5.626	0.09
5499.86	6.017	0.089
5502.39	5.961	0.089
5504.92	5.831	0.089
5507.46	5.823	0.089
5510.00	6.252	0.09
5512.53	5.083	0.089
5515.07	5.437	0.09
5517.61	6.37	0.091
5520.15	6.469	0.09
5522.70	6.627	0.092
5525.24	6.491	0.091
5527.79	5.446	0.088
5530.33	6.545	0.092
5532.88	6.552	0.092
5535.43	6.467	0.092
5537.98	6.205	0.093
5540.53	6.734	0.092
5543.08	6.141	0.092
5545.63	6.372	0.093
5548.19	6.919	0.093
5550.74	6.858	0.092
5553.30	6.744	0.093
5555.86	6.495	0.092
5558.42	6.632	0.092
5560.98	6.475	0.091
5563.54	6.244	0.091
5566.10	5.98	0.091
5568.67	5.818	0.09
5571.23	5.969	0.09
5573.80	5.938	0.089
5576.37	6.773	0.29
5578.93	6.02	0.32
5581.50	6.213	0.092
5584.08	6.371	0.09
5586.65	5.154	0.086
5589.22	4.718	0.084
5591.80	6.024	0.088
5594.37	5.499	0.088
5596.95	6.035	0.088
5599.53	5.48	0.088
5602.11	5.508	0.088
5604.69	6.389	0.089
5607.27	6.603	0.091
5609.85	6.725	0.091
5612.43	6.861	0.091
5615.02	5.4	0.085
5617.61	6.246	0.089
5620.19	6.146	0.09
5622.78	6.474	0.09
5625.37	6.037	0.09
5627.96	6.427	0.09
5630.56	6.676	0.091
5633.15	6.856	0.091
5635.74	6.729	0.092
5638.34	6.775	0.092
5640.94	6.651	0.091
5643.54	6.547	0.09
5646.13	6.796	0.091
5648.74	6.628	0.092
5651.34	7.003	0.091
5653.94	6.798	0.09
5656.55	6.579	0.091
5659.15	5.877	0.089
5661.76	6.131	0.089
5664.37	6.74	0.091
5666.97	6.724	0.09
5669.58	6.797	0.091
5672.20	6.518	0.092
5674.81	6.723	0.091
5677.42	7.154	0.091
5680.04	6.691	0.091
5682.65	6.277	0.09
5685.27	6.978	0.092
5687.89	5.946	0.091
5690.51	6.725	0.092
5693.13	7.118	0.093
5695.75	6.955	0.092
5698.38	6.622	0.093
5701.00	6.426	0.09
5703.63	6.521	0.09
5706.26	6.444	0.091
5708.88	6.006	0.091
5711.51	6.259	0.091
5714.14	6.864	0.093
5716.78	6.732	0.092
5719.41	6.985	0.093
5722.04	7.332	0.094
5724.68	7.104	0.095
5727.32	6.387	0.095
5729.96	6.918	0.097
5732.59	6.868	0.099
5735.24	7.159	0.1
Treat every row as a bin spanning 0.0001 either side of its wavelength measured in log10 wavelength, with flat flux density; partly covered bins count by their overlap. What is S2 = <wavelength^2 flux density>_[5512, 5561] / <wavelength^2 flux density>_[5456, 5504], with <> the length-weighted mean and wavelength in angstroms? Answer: 1.1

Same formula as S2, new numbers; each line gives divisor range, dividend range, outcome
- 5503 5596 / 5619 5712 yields 1.11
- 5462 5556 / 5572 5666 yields 1.06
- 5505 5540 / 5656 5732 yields 1.15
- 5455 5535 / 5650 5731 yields 1.19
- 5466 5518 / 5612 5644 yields 1.14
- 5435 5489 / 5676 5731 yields 1.24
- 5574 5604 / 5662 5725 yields 1.19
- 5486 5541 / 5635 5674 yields 1.14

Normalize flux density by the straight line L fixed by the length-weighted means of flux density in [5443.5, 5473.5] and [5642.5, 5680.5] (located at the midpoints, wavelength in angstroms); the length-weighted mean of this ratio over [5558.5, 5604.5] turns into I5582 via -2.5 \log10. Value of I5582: 0.07 mag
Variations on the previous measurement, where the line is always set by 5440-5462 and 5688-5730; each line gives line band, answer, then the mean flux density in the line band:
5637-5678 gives -0.02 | 6.64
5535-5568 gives -0.05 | 6.47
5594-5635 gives 0.02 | 6.23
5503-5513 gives 0.03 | 5.82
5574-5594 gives 0.07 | 5.88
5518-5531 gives -0.04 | 6.31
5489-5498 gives -0.03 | 6.13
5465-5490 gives 0.00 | 5.92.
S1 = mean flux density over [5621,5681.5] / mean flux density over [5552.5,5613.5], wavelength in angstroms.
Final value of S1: 1.1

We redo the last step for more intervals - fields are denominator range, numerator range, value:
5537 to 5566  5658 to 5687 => 1.01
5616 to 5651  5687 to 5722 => 1.01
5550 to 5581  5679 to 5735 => 1.06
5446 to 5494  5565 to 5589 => 1.02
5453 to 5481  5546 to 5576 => 1.09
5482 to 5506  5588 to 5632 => 1.01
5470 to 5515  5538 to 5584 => 1.08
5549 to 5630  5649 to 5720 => 1.08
